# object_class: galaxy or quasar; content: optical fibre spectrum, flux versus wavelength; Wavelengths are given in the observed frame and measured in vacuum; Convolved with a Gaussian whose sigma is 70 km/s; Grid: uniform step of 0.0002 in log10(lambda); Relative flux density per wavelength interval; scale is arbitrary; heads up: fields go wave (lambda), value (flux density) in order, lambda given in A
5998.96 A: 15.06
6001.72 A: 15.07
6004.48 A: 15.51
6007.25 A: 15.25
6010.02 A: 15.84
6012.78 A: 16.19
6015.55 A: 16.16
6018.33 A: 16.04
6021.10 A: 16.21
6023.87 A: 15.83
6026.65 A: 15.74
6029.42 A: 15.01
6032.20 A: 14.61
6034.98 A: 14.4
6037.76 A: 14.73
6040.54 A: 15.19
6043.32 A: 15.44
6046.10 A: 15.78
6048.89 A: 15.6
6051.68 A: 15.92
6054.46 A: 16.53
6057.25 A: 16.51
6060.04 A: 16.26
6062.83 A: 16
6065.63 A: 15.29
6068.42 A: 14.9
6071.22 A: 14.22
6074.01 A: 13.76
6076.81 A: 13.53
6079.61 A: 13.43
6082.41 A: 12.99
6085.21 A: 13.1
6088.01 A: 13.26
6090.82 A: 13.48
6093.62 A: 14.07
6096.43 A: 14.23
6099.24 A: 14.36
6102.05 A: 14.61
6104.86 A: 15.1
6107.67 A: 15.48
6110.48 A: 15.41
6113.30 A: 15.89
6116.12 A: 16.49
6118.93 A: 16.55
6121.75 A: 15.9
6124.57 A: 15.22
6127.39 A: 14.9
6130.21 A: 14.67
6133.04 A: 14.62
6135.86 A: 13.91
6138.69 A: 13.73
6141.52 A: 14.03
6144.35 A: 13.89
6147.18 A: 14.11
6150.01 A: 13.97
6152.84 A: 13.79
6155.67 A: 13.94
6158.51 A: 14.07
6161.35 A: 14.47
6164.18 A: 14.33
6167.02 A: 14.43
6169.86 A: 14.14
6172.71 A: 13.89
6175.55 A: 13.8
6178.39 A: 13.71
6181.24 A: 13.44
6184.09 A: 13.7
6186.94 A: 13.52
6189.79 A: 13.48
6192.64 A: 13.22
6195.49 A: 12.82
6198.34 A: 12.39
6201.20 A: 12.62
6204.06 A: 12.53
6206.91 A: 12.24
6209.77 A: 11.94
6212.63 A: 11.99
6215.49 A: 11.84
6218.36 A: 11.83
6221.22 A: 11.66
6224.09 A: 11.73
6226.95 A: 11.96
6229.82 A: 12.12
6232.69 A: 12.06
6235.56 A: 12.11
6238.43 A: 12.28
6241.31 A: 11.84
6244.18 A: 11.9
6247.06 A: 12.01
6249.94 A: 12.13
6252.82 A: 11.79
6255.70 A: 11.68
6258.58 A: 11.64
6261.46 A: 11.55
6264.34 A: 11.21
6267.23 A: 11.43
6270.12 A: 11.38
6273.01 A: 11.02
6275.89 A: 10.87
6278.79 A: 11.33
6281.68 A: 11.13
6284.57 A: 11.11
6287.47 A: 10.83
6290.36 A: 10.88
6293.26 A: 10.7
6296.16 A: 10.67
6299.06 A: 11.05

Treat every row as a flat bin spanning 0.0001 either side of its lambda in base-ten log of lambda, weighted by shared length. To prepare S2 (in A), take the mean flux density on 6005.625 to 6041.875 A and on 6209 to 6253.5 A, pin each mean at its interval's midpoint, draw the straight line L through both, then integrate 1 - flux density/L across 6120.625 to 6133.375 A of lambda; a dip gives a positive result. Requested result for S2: -1.3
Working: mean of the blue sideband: 15.5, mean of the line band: 15.1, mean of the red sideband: 12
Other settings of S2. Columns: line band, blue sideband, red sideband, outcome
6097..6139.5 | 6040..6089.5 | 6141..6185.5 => -2.2 A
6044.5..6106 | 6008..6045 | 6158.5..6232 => 0.4 A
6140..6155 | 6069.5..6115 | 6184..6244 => -0.7 A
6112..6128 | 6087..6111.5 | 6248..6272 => -2.0 A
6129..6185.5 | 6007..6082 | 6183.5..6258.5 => -2.8 A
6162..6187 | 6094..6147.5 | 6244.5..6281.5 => -0.6 A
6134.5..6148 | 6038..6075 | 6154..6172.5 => 0.5 A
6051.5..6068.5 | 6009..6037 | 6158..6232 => -1.1 A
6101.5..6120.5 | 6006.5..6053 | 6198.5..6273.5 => -2.2 A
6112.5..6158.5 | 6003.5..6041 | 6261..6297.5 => -3.9 A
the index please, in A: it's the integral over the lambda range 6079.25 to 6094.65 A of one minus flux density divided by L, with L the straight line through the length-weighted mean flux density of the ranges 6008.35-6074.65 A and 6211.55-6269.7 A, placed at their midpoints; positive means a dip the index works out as 1.4 A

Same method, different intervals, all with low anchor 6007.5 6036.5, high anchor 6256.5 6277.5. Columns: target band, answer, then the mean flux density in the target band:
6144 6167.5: -1.53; 14.1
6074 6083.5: 0.78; 13.4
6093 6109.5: -0.57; 14.7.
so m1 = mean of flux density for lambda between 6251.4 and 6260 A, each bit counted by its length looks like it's 11.7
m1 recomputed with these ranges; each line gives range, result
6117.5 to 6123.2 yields 16.2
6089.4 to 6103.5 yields 14.1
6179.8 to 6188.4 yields 13.5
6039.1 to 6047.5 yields 15.5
